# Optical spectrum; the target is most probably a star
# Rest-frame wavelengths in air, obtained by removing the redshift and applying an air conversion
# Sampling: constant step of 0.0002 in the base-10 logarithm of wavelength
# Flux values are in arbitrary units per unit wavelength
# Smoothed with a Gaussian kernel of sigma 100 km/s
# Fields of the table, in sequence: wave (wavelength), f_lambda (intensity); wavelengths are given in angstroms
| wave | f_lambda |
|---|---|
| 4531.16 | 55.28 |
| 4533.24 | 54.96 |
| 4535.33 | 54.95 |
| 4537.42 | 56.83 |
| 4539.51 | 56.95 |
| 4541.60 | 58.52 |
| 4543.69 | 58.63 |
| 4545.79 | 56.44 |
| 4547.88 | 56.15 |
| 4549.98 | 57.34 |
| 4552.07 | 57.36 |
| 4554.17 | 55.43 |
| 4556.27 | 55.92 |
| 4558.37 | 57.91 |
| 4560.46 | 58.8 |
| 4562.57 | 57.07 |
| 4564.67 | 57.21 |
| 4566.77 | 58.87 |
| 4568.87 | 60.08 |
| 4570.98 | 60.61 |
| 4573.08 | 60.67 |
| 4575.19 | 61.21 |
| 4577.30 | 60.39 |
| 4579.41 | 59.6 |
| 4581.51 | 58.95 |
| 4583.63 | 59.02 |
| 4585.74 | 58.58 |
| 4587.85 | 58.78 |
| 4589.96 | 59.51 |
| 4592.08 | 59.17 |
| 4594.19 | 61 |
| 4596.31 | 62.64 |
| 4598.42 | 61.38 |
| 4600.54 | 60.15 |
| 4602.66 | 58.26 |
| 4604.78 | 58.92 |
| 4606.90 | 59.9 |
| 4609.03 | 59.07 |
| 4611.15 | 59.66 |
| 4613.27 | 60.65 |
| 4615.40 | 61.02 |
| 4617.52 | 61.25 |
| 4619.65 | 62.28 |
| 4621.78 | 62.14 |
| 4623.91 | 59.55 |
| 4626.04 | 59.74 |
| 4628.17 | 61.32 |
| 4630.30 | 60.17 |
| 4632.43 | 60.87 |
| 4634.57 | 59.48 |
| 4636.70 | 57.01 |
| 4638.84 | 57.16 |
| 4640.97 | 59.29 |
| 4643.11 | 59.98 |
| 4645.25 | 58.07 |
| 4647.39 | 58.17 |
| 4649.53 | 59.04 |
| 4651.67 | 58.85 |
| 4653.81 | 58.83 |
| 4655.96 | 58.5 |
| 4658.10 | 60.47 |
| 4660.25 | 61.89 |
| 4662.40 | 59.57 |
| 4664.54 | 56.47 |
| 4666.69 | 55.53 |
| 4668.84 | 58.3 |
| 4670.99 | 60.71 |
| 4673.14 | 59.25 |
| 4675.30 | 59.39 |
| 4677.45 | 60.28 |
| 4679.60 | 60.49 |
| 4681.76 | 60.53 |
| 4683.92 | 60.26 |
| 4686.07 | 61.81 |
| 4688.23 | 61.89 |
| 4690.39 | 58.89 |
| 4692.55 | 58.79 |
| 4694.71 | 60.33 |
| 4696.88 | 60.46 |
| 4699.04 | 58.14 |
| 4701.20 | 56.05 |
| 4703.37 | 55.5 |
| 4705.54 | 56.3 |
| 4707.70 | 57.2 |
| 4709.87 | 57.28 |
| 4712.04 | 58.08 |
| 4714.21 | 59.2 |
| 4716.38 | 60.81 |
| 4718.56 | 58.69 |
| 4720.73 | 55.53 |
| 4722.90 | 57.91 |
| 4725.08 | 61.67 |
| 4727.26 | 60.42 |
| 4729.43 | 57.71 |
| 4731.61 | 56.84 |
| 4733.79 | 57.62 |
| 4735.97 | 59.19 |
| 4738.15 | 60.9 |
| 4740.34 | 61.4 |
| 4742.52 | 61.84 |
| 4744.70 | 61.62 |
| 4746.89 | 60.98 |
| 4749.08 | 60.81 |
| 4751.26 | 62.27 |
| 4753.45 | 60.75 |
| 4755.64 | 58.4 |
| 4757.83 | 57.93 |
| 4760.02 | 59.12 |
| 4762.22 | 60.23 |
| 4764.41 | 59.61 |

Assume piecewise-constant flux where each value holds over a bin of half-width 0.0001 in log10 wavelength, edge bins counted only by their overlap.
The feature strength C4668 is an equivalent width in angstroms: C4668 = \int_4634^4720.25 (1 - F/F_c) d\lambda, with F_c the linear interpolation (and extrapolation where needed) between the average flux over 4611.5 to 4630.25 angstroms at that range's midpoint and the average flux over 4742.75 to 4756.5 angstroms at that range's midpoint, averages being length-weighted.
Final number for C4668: 2.85 angstroms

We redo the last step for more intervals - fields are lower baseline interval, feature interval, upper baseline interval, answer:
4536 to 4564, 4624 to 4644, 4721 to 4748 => -0.4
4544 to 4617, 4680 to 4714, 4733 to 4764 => 0.6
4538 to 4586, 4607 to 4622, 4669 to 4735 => -0.6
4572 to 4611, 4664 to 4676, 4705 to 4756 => 0.3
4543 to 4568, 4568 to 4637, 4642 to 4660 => -2.3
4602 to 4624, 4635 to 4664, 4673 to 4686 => 0.6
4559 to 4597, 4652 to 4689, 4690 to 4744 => -0.4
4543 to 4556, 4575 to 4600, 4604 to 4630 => -0.5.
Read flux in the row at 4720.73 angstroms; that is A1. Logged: 55.53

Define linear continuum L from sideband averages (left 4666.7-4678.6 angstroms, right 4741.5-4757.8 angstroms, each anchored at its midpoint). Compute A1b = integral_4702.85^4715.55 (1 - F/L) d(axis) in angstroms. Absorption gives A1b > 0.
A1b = 0.5 angstroms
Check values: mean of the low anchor 59.2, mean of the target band 57.4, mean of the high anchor 60.8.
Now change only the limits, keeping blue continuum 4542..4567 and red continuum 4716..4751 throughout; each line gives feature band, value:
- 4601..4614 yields -0.3 angstroms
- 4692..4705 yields 0.2 angstroms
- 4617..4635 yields -0.8 angstroms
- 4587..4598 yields -0.5 angstroms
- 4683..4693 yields -0.2 angstroms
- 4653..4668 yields 0.0 angstroms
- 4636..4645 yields 0.0 angstroms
